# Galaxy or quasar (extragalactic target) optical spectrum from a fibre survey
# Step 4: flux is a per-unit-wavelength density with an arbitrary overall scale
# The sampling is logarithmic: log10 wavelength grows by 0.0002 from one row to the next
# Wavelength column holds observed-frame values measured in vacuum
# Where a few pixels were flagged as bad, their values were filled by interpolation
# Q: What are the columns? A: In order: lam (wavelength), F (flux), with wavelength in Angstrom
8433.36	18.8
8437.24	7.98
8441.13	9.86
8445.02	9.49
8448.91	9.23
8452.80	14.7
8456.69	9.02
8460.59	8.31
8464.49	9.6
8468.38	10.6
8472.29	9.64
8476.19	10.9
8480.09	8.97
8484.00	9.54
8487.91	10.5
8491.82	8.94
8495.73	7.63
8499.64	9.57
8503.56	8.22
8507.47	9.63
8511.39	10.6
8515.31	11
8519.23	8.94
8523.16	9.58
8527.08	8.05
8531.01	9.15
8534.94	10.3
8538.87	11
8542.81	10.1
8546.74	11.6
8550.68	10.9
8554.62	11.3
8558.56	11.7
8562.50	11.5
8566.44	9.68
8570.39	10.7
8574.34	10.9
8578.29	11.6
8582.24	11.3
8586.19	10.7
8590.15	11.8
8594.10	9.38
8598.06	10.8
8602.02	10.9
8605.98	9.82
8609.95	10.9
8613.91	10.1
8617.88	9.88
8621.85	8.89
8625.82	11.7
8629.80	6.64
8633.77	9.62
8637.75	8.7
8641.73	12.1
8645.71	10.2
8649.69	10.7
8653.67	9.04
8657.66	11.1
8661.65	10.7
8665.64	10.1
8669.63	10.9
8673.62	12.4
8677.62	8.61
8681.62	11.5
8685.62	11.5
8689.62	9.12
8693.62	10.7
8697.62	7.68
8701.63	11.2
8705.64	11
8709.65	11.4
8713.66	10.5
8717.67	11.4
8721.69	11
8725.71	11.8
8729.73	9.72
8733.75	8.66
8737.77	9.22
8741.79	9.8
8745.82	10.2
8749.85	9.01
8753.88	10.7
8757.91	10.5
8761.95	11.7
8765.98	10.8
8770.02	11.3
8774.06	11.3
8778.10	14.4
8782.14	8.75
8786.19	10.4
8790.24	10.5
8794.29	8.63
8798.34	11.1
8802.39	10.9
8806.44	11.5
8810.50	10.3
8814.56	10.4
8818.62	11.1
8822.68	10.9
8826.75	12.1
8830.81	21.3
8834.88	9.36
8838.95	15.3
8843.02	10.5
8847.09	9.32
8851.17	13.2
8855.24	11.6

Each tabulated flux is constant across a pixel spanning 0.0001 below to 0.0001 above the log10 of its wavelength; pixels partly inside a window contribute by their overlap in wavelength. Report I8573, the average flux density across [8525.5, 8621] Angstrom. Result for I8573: 10.6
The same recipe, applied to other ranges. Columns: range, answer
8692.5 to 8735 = 10.5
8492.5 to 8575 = 10.1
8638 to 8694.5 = 10.6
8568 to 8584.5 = 11.1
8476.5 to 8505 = 9.17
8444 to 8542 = 9.73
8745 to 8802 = 10.7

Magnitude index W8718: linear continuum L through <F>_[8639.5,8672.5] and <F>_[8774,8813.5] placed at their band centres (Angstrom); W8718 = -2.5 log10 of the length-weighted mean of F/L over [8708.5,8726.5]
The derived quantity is -0.05 mag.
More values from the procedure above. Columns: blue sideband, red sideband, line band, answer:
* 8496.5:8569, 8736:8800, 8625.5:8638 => 0.16 mag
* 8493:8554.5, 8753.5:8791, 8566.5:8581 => -0.09 mag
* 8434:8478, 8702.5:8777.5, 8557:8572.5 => -0.05 mag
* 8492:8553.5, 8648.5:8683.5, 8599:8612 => -0.04 mag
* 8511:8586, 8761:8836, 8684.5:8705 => 0.10 mag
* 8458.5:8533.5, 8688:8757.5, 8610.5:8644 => 0.01 mag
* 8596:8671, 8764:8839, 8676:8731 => 0.02 mag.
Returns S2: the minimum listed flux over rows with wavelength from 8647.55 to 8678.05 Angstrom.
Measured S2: 8.61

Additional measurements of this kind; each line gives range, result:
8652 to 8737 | 7.68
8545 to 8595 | 9.38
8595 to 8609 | 9.82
